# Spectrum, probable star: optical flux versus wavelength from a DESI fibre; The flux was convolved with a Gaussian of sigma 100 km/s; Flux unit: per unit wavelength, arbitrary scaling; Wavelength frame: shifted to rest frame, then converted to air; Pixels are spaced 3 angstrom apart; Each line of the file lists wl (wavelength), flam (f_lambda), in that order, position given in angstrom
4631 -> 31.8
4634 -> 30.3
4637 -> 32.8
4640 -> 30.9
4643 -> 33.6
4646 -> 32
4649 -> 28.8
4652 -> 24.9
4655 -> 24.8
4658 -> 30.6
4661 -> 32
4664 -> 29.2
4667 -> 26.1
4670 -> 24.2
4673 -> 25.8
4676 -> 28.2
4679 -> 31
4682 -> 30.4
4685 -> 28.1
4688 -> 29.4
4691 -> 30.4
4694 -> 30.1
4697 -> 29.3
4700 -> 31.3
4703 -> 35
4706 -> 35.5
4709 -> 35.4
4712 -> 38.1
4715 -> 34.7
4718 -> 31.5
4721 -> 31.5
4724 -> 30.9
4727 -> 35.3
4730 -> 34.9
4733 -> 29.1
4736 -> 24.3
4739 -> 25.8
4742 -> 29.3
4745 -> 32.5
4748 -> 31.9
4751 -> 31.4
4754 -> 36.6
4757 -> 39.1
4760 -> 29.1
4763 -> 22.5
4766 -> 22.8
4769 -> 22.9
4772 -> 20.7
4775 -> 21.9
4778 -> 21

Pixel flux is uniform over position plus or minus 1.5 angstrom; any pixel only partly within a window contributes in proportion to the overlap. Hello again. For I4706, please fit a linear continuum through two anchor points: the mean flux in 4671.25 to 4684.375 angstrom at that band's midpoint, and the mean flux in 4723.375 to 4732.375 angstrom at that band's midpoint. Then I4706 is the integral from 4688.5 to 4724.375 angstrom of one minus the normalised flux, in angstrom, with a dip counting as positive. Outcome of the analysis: -1.5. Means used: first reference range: 28.7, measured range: 32.8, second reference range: 33.5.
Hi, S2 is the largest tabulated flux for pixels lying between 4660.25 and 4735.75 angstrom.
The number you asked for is 38.1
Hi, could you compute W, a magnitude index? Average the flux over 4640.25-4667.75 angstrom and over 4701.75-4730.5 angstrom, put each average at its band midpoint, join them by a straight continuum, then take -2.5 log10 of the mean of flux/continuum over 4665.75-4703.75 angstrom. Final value 0.10 mag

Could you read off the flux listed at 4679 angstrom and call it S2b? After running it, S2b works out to 31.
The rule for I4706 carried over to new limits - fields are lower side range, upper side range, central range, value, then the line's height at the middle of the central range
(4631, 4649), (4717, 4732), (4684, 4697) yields 1.1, 32.3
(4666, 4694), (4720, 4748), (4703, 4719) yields -3.0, 29.5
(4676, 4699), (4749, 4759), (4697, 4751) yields 0.9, 32.7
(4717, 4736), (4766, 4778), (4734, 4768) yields -4.2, 26.3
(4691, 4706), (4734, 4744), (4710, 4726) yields -2.2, 29.4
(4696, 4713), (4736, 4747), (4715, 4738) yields -0.2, 30.9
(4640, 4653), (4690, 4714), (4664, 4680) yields 2.2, 31.6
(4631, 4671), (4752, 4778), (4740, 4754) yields -2.3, 27.1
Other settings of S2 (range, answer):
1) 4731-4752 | 32.5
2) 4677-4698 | 31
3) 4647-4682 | 32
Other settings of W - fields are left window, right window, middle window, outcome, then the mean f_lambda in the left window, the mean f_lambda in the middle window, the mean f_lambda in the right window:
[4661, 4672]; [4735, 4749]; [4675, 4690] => -0.07 mag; 27.2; 29.5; 28.8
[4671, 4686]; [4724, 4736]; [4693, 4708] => -0.09 mag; 28.6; 32.4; 31.7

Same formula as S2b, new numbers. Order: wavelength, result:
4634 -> 30.3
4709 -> 35.4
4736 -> 24.3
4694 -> 30.1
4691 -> 30.4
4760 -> 29.1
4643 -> 33.6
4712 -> 38.1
